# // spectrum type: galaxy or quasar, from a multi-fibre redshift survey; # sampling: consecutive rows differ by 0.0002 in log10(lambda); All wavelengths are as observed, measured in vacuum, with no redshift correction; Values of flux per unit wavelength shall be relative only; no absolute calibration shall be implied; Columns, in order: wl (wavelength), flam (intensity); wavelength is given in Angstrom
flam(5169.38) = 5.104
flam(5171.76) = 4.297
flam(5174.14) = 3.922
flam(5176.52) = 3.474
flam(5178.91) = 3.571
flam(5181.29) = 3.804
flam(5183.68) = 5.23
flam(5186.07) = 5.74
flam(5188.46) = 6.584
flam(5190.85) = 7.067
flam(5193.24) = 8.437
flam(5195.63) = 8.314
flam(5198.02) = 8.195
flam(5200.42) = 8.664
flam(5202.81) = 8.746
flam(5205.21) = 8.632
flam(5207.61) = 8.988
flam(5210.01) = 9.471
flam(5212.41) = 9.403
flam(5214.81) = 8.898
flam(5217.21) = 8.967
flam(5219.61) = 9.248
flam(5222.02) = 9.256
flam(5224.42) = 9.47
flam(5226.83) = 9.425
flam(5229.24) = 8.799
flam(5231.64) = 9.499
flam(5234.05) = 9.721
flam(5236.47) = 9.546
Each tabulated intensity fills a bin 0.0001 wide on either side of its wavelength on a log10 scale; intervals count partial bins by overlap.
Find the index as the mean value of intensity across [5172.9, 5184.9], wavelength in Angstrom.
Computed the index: 4.01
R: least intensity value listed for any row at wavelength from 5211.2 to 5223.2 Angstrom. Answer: 8.898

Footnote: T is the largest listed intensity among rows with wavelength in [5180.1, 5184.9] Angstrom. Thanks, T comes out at 5.23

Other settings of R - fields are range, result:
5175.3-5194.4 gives 3.474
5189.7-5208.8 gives 7.067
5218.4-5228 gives 9.248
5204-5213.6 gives 8.632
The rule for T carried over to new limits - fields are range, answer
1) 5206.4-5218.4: 9.471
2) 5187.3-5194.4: 8.437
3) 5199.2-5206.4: 8.746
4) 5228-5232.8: 9.499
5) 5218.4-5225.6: 9.47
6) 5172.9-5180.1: 3.922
